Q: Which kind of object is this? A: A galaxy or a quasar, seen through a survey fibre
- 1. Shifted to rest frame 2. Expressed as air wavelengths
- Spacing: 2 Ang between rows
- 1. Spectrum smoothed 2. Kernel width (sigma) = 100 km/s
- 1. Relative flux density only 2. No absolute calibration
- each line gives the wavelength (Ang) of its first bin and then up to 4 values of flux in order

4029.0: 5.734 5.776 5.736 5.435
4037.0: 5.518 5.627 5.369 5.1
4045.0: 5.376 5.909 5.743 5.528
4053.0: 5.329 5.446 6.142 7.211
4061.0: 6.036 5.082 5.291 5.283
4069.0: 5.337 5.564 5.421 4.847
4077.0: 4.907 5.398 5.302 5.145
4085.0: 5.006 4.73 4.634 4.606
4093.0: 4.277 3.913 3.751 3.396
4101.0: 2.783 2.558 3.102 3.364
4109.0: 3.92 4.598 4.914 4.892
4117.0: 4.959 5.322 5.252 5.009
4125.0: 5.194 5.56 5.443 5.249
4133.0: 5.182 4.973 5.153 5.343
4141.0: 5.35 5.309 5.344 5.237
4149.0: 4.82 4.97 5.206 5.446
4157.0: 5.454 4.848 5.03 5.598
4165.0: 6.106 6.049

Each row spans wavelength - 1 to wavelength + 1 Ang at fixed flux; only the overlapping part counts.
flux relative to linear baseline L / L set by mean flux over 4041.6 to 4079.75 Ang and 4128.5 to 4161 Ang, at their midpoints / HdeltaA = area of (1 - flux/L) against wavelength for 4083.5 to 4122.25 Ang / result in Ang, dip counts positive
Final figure 8.18 Ang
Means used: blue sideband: 5.52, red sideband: 5.2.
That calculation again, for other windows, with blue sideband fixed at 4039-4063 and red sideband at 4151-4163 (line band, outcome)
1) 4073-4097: 3.35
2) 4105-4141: 3.00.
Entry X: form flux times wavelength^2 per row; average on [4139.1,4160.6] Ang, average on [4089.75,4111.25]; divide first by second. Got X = 1.5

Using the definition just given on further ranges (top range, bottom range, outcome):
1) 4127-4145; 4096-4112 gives 1.56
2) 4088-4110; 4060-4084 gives 0.70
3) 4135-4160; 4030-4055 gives 0.99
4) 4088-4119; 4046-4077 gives 0.73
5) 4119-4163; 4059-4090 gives 1.02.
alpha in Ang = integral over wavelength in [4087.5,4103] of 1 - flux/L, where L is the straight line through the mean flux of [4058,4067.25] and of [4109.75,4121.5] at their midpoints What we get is 4.2 Ang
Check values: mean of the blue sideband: 5.82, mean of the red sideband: 4.96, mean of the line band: 3.85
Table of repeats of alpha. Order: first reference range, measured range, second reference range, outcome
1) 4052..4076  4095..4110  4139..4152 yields 5.8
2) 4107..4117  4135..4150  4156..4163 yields -0.8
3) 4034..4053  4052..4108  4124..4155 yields 6.5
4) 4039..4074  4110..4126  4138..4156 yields 1.0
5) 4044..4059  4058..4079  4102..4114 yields -1.4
